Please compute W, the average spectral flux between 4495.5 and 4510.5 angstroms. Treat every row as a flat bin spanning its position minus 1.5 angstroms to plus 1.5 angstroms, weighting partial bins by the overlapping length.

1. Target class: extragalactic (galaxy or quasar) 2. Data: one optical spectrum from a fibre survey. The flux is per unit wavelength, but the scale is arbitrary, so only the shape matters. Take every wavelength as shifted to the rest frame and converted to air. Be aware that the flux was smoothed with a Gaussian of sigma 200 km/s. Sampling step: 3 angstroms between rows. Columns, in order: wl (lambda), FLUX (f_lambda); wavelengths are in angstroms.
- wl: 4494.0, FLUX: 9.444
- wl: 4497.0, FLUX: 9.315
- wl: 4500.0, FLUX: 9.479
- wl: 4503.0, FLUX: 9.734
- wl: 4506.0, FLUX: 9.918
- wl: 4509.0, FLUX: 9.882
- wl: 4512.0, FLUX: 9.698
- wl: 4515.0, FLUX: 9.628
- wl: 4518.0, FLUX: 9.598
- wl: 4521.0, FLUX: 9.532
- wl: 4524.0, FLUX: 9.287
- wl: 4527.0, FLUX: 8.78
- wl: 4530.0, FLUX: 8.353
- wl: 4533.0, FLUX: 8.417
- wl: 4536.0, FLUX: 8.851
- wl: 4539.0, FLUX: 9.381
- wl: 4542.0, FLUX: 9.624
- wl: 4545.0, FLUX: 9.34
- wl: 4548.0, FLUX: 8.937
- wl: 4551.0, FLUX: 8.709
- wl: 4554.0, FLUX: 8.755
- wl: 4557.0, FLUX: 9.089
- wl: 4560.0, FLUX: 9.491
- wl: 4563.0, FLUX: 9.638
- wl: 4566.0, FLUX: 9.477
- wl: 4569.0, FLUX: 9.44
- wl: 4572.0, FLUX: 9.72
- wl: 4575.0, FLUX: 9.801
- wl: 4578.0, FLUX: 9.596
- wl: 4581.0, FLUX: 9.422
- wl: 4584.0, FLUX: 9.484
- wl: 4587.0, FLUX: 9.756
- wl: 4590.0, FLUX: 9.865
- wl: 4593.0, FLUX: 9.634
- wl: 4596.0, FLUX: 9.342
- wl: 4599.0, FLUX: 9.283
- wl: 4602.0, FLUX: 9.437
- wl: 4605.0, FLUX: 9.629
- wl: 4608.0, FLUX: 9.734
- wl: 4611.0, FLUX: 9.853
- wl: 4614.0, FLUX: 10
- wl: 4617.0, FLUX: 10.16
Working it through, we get 9.67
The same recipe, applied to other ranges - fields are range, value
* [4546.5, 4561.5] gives 9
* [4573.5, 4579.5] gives 9.7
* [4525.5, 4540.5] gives 8.76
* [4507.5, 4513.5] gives 9.79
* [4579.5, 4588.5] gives 9.55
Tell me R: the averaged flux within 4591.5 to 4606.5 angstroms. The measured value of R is 9.46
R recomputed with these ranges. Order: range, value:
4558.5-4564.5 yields 9.56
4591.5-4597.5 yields 9.49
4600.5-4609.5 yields 9.6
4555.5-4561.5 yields 9.29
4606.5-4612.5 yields 9.79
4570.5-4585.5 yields 9.6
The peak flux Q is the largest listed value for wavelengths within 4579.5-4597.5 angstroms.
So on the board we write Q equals 9.865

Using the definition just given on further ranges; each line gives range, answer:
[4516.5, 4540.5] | 9.598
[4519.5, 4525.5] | 9.532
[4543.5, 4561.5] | 9.491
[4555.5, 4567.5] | 9.638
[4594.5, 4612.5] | 9.853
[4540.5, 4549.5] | 9.624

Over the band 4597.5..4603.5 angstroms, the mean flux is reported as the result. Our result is 9.36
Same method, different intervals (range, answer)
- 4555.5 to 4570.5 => 9.43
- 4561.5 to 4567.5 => 9.56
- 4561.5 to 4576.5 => 9.62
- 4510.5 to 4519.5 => 9.64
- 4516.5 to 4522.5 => 9.56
